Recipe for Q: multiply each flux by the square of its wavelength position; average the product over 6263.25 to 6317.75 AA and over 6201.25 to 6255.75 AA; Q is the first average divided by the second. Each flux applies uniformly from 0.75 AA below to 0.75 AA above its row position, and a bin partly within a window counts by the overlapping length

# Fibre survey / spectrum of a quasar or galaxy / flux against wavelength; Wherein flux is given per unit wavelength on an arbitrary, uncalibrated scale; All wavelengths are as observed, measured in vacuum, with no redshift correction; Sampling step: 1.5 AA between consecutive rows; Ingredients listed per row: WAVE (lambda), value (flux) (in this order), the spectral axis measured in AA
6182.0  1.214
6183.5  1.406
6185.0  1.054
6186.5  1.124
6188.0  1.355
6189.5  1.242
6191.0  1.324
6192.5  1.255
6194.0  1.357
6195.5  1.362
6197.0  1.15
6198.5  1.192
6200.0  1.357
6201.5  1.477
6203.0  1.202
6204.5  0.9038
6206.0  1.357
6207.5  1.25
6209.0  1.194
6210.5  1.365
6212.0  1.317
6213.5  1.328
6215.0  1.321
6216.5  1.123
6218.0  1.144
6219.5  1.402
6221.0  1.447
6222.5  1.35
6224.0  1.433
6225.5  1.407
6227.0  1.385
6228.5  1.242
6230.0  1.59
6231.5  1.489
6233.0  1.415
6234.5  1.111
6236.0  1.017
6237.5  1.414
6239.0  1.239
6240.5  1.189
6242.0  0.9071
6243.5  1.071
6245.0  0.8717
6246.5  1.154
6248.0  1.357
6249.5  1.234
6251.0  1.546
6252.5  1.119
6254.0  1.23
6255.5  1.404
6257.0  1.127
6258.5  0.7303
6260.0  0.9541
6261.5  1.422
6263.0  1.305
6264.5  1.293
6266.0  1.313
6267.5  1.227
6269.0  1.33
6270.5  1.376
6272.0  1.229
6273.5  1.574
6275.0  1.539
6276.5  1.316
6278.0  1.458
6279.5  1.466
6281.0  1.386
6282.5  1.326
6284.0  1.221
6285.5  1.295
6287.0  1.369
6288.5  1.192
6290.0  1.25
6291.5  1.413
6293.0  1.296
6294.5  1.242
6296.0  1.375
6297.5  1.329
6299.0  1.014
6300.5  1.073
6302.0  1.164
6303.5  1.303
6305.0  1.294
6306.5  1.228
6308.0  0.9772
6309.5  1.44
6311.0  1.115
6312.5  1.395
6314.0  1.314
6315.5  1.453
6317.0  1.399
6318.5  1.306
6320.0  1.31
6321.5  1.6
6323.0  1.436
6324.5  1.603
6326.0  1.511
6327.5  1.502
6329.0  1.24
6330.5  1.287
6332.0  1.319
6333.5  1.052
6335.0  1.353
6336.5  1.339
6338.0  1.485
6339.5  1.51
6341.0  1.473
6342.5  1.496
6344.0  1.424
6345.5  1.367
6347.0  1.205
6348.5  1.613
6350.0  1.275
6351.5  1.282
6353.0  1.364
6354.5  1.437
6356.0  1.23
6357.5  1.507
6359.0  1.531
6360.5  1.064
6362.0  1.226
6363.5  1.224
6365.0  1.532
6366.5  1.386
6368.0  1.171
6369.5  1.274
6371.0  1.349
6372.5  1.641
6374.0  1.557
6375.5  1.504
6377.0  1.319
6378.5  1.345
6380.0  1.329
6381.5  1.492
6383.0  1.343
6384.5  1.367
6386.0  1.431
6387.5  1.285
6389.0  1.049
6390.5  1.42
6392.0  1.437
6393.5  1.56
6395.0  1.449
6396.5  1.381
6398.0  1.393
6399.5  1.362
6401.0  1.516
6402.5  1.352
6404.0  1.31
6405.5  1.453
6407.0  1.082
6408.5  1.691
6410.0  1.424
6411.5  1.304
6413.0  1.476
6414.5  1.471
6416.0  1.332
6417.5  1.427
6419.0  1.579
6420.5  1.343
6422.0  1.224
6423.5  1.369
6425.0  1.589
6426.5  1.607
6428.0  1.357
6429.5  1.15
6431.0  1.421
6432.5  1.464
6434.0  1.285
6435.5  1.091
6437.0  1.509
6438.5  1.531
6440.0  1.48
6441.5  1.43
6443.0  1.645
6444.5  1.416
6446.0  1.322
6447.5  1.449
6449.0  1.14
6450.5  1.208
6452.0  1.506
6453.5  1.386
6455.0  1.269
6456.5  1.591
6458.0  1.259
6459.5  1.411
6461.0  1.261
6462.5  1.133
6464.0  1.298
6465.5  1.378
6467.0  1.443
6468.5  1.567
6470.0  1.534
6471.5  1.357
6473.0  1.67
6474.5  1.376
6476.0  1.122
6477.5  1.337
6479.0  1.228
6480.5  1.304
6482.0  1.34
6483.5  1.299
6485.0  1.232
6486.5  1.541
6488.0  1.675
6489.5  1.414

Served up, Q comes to 1.1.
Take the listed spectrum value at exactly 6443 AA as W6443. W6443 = 1.645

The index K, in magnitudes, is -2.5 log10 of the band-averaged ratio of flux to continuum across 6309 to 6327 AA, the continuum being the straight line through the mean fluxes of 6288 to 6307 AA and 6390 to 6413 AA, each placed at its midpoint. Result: -0.10 mag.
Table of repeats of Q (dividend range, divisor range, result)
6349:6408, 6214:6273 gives 1.14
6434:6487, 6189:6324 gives 1.14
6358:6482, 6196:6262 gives 1.18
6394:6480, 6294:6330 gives 1.10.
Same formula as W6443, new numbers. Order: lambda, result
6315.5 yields 1.453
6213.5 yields 1.328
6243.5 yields 1.071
